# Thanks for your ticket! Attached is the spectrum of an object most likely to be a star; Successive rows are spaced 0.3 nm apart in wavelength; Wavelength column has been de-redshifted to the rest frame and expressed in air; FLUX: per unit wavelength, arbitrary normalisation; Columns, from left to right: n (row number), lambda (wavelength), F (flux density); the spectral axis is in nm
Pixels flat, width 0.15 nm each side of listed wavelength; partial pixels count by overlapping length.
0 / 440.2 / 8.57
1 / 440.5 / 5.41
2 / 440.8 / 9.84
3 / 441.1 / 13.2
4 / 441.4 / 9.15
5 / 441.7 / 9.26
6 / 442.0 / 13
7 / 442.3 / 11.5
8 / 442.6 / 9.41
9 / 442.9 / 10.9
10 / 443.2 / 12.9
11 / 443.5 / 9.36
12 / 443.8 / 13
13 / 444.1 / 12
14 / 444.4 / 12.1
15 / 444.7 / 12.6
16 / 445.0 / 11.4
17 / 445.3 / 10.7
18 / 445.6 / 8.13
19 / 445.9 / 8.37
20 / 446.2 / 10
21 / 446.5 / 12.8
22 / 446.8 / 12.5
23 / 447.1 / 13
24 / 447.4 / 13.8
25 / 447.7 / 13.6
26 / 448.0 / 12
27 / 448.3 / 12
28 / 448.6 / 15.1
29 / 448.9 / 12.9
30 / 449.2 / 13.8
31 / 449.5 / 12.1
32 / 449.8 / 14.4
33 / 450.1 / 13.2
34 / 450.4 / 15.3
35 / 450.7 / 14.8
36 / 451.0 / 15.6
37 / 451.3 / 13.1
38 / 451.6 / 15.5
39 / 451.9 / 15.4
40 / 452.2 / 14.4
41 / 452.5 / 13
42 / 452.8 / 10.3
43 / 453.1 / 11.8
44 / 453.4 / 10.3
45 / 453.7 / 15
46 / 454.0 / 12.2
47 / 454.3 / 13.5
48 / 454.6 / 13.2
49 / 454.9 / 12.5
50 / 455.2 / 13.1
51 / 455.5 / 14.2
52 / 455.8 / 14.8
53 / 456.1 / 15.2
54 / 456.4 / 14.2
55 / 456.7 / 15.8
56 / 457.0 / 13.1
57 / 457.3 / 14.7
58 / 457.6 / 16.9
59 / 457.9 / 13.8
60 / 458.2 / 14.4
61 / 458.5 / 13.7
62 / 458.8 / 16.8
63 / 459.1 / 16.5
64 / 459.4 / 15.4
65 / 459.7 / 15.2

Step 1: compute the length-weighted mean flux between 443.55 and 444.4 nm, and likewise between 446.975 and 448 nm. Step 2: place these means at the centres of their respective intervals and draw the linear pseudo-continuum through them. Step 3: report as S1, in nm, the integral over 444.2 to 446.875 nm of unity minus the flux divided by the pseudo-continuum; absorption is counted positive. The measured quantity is 0.35 nm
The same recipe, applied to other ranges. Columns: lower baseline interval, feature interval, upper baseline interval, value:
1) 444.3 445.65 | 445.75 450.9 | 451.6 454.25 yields -0.43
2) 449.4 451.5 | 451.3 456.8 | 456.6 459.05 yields 0.38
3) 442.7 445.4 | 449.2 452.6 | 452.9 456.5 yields -0.42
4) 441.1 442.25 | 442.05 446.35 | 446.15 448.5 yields 0.26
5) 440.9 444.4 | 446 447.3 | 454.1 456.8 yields 0.01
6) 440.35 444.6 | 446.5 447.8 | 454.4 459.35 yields -0.12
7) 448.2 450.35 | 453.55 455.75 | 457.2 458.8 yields 0.14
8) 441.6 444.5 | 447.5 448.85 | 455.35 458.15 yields -0.06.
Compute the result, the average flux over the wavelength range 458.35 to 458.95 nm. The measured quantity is 15.2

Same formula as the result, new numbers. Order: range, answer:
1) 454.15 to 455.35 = 13.1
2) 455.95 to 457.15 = 14.6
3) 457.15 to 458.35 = 14.9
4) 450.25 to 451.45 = 14.7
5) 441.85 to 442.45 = 12.2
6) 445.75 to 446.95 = 10.9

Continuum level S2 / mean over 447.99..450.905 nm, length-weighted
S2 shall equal 13.7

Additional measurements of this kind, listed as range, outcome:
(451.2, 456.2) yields 13.4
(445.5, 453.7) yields 12.9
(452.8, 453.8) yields 11.9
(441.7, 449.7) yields 11.8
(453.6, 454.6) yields 13.4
